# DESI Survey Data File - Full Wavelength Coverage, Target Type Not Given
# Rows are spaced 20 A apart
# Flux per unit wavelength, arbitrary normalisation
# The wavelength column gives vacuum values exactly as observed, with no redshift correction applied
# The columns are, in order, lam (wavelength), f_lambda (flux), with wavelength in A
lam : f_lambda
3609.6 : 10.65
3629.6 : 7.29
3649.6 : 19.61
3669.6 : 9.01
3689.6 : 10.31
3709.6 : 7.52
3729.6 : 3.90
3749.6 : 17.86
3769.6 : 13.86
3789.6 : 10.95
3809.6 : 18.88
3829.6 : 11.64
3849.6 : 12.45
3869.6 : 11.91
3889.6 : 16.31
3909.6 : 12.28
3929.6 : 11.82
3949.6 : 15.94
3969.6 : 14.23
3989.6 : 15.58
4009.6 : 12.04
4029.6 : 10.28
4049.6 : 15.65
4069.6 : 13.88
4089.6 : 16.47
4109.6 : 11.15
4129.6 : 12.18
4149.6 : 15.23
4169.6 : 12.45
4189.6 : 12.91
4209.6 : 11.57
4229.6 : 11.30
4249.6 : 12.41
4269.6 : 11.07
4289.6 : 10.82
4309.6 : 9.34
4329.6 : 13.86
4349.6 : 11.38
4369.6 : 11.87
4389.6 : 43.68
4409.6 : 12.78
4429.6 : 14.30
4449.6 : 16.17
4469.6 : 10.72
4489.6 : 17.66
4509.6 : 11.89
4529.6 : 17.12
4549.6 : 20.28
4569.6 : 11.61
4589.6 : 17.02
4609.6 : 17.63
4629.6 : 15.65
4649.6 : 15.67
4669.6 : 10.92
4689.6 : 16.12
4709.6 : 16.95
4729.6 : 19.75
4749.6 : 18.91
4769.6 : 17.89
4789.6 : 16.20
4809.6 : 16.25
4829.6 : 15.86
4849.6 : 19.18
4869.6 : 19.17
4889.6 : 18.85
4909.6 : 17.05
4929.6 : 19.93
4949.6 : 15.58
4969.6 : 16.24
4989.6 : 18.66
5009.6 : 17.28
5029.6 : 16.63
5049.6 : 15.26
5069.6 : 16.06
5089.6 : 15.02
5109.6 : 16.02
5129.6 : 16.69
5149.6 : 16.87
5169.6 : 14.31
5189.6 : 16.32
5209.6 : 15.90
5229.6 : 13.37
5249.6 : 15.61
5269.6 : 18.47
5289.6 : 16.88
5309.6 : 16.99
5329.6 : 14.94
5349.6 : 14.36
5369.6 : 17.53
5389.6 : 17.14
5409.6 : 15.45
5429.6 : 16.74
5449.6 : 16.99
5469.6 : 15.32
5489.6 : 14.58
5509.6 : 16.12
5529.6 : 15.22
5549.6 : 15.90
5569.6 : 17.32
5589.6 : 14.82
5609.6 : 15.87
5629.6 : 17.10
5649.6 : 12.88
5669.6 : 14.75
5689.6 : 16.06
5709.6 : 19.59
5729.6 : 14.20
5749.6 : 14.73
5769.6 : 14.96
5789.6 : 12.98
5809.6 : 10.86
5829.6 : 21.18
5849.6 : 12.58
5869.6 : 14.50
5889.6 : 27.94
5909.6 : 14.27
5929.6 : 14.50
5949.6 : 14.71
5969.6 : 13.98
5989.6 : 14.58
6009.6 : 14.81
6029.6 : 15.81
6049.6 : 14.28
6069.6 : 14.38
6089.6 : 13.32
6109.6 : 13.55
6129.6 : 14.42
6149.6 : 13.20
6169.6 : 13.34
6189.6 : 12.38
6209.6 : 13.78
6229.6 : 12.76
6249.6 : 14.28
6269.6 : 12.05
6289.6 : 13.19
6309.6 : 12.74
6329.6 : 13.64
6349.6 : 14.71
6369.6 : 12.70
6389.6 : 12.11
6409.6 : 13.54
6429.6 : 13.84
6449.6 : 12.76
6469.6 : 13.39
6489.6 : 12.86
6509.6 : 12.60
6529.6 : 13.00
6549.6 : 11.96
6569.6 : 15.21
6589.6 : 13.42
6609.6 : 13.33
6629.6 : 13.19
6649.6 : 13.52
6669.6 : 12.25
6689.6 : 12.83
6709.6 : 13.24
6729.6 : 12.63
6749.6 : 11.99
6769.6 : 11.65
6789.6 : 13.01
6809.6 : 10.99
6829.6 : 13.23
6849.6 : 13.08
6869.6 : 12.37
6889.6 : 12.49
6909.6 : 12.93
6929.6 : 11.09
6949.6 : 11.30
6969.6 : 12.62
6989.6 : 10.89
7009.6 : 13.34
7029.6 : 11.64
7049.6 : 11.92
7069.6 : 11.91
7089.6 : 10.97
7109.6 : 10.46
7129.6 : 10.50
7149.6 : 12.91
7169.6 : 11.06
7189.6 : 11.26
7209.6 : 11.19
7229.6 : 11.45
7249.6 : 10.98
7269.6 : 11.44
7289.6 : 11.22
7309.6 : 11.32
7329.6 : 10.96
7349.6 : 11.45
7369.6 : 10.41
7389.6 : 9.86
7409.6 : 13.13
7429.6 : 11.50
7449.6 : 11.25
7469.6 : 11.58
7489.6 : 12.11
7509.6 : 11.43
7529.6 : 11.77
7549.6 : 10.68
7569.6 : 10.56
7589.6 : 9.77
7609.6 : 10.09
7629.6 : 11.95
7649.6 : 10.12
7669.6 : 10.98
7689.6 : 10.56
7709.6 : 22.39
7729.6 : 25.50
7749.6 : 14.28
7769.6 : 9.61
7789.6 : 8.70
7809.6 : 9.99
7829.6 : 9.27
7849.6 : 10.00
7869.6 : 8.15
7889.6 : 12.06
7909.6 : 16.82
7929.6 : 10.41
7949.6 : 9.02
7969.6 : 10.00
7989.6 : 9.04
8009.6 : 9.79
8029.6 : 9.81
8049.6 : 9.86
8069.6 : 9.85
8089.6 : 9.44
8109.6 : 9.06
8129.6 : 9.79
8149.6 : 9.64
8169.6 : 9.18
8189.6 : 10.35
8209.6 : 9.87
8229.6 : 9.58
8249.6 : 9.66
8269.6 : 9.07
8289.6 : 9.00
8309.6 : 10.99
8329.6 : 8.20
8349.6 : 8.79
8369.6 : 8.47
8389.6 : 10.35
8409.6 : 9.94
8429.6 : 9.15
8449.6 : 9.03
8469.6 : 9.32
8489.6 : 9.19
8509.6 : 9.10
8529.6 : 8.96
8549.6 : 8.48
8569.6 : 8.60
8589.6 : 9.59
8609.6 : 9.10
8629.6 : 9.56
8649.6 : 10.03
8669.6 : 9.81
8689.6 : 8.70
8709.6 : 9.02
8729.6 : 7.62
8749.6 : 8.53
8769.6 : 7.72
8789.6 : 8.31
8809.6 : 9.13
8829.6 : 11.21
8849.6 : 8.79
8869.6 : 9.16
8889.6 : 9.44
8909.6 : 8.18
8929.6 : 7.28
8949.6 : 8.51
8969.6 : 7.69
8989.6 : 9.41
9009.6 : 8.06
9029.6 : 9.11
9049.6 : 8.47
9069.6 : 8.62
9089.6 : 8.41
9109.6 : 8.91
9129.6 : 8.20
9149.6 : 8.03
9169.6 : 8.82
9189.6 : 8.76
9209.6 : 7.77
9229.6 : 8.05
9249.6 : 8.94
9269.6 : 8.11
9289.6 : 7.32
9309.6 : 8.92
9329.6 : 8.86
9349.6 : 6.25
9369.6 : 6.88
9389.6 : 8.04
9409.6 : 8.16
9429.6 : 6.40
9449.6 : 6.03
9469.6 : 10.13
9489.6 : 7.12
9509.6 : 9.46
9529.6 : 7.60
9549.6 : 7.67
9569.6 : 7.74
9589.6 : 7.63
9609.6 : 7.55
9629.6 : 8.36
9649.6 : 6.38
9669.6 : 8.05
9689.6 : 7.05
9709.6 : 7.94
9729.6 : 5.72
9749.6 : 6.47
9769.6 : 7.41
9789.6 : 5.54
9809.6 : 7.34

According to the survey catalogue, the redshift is 0.18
